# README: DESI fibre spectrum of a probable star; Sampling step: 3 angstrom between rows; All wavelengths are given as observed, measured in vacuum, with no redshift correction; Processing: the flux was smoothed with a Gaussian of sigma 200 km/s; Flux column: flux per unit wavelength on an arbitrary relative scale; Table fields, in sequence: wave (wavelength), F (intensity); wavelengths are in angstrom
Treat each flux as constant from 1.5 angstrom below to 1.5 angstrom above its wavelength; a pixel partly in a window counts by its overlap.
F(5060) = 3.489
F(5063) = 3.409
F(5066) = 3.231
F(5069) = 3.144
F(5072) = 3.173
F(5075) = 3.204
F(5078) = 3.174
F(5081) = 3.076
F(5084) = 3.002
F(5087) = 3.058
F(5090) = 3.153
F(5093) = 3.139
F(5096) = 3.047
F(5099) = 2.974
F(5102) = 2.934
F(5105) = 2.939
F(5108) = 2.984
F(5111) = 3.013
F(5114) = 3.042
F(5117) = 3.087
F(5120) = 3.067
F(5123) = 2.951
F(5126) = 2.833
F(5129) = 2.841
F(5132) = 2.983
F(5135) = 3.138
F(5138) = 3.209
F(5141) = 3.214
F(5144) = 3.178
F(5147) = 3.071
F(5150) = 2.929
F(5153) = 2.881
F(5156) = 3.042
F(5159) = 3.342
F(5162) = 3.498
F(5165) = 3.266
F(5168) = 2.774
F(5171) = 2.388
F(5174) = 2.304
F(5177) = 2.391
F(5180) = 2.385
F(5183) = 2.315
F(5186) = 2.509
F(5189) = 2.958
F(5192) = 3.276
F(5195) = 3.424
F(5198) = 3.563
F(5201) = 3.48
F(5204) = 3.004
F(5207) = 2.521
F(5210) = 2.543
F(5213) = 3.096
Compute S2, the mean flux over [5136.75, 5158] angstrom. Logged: 3.08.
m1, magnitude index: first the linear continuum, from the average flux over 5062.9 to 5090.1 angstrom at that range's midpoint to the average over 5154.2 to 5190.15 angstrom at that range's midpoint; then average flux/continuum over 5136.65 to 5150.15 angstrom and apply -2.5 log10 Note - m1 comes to -0.09 mag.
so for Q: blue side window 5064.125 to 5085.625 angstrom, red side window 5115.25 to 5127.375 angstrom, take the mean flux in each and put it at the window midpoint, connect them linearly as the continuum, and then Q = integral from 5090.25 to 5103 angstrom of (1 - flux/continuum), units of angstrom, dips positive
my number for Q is 0.1 angstrom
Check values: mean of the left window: 3.15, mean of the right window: 2.99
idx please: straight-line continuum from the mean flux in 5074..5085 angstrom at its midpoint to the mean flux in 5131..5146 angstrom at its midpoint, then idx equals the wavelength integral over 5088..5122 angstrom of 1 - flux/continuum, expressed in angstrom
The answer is 1.0 angstrom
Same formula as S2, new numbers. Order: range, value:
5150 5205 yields 2.93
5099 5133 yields 2.97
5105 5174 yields 3.02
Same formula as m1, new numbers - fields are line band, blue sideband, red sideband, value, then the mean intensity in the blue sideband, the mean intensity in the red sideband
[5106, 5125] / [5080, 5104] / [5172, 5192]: -0.039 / 3.05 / 2.53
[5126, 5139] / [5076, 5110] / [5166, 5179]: -0.091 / 3.05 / 2.49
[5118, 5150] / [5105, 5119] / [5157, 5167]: 0.039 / 3.02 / 3.32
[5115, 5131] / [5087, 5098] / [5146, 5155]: 0.024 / 3.1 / 2.96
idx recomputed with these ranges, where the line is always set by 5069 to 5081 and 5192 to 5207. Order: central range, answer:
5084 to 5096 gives 0.32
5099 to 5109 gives 0.74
